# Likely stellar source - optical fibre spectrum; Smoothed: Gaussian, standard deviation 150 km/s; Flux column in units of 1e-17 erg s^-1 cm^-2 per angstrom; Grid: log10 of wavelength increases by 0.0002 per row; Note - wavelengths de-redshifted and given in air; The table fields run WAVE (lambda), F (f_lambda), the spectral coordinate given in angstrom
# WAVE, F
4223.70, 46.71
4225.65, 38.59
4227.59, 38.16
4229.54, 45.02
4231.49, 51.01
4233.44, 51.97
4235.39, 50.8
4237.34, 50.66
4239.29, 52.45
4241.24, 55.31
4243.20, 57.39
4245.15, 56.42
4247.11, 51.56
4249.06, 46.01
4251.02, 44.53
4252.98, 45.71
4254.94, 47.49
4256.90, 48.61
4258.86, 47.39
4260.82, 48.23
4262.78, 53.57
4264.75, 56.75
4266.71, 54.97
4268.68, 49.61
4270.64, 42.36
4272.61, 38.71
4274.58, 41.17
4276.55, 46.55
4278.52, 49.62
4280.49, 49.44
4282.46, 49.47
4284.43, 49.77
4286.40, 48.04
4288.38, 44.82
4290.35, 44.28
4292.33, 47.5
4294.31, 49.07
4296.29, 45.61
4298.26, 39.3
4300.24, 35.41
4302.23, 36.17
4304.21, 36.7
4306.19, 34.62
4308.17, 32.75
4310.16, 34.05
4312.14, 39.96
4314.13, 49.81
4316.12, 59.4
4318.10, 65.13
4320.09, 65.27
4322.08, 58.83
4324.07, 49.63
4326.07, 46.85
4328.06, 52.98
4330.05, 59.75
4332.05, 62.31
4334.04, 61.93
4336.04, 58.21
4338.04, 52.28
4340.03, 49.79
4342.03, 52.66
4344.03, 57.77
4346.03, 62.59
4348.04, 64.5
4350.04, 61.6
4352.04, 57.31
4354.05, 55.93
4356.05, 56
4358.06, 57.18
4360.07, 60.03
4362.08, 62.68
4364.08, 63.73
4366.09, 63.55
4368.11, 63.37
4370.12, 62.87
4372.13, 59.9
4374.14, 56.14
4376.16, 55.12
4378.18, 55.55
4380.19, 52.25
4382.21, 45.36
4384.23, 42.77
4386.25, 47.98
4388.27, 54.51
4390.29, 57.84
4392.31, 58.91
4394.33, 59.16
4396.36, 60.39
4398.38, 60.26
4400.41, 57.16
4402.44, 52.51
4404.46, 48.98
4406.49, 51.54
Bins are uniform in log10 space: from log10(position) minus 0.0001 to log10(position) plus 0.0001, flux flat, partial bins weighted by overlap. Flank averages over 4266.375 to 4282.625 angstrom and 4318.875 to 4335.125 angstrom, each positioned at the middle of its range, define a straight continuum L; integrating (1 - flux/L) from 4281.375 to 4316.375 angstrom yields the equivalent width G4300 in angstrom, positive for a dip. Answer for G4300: 5.8 angstrom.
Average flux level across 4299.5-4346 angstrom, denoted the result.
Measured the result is 50.5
